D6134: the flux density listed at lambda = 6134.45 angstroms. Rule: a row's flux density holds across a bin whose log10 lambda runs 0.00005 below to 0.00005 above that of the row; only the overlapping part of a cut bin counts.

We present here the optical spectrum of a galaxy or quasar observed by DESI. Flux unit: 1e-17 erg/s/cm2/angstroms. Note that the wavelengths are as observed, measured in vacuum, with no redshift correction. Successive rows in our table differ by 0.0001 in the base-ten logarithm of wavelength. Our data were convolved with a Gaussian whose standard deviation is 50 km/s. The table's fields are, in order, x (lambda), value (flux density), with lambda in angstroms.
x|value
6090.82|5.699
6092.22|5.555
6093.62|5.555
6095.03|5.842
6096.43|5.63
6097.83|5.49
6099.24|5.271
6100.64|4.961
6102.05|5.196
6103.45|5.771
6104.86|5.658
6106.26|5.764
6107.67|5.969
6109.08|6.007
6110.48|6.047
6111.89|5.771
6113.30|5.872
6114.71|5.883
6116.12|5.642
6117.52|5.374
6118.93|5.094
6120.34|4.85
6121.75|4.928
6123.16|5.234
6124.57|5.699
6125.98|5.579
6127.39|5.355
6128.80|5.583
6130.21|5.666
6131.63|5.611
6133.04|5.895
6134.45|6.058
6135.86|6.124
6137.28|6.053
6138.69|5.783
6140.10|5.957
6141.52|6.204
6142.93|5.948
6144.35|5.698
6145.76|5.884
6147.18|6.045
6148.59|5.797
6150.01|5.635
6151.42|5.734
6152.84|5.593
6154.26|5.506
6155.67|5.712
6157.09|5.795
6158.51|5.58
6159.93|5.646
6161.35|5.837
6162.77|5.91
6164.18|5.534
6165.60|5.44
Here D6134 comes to 6.058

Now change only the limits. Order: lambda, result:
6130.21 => 5.666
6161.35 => 5.837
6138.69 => 5.783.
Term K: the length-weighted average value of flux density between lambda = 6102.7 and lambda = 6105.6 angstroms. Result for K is 5.72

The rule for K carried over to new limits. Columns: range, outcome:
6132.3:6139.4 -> 5.99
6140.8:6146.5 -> 5.93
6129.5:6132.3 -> 5.62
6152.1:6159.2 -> 5.63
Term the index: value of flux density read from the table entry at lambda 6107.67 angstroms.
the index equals 5.969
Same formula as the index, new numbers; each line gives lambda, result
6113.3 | 5.872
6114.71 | 5.883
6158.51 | 5.58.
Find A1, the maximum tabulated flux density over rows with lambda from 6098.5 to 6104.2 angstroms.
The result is 5.771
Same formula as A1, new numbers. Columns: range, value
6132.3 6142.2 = 6.204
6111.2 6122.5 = 5.883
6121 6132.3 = 5.699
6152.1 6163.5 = 5.91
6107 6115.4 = 6.047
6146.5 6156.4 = 6.045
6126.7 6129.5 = 5.583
